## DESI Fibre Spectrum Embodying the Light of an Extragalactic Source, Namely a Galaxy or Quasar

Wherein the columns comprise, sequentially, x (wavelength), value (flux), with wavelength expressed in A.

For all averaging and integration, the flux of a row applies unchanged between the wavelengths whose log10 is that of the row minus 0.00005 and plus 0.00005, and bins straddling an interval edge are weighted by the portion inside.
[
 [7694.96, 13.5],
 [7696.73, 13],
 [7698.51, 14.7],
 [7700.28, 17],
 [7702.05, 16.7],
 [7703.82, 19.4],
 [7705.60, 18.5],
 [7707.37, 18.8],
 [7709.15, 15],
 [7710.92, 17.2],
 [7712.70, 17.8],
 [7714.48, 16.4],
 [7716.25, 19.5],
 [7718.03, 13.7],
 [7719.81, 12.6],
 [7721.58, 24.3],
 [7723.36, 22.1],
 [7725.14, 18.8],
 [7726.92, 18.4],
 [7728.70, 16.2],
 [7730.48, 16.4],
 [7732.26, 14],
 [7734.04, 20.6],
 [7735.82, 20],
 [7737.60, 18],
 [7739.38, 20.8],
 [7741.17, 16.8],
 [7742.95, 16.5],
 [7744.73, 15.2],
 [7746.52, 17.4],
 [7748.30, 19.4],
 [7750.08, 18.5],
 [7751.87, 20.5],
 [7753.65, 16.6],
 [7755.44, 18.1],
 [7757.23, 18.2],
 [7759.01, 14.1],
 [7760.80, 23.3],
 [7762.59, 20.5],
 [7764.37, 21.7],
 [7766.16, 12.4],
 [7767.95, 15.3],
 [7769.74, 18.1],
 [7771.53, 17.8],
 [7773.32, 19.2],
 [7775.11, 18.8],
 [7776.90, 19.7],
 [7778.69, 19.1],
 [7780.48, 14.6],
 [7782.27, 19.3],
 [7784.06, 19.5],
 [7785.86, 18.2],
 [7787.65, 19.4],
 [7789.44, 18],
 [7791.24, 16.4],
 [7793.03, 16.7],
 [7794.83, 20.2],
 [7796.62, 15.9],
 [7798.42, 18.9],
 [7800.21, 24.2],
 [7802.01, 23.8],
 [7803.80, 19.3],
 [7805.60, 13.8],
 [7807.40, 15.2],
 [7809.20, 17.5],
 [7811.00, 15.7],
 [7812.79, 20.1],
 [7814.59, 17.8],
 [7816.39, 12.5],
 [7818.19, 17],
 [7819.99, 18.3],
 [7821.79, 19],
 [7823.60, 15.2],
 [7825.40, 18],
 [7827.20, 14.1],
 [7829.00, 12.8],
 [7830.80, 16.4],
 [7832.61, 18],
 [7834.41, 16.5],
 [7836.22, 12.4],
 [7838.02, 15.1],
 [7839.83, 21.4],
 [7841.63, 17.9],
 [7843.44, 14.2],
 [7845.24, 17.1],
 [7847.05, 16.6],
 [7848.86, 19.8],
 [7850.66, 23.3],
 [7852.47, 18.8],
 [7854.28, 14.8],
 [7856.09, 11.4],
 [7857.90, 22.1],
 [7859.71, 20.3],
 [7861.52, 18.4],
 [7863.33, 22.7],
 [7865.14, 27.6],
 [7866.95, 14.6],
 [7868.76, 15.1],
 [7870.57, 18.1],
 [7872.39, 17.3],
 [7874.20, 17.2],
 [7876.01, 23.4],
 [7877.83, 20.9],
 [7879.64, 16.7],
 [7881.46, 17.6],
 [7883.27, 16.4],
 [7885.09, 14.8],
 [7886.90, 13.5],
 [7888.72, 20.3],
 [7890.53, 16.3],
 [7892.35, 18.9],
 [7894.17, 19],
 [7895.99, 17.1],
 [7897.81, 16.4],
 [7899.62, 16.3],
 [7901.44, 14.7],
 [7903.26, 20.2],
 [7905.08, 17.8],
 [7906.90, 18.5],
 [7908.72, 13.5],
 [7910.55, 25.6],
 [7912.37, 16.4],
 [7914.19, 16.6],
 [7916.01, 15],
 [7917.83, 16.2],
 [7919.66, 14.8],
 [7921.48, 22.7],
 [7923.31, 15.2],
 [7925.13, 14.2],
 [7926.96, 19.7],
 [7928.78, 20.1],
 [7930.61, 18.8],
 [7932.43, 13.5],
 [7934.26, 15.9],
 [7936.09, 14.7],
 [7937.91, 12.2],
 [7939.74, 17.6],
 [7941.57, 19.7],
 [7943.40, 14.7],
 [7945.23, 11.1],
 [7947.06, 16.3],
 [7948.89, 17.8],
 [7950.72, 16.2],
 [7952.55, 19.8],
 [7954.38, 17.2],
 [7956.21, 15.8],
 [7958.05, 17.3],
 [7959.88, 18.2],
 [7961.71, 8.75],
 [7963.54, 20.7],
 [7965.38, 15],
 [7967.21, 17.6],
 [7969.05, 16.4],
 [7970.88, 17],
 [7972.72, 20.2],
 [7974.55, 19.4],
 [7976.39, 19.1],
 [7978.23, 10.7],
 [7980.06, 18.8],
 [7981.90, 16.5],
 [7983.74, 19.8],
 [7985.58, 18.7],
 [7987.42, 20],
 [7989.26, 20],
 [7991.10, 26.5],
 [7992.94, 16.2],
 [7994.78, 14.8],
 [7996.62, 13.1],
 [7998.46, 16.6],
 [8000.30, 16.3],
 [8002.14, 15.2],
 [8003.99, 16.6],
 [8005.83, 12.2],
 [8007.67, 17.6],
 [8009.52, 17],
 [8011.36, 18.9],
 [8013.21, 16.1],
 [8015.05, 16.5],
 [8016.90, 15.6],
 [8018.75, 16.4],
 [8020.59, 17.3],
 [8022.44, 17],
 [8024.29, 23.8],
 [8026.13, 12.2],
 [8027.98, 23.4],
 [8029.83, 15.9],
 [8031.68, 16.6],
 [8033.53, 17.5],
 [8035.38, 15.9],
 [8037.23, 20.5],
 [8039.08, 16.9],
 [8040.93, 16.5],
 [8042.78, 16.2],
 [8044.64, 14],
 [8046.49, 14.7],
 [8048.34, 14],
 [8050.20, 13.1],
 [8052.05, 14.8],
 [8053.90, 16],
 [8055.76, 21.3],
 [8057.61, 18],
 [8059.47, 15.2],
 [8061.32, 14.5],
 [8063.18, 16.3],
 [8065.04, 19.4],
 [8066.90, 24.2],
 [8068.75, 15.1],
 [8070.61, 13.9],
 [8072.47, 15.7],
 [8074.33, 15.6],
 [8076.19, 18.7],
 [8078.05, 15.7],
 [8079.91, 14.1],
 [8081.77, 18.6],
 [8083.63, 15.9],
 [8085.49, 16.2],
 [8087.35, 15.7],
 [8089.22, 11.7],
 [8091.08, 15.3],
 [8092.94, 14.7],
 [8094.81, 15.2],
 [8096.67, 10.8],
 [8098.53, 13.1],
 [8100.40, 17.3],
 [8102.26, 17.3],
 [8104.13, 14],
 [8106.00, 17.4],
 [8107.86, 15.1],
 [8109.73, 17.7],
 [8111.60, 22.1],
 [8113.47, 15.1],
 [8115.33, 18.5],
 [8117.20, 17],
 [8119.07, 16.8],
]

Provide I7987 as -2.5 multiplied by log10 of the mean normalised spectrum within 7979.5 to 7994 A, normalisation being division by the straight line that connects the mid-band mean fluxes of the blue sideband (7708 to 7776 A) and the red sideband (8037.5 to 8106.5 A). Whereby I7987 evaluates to -0.19 mag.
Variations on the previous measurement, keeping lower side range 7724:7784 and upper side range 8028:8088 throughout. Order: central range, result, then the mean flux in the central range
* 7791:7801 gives -0.06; 18.8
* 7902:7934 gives -0.02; 17.5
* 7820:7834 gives 0.09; 16.4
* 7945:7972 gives 0.04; 16.5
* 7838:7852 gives -0.05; 18.4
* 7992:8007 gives 0.11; 15.2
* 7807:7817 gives 0.07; 16.7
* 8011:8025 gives -0.05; 17.6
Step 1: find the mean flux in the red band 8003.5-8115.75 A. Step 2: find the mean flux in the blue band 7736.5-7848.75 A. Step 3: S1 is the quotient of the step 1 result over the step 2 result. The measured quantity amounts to 0.93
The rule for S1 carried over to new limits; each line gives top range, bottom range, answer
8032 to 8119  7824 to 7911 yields 0.92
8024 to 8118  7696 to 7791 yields 0.92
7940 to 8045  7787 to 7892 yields 0.96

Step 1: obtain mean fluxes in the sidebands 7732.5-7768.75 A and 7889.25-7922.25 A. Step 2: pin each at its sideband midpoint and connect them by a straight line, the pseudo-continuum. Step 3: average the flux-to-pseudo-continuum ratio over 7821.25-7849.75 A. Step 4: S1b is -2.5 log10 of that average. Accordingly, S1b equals 0.08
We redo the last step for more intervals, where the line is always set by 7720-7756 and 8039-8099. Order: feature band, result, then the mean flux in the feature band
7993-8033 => -0.03 mag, 16.6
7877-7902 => 0.00 mag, 17.1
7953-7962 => 0.03 mag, 16.1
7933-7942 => 0.07 mag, 15.7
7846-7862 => -0.06 mag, 18.4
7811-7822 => 0.03 mag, 17.2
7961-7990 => -0.06 mag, 17.5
